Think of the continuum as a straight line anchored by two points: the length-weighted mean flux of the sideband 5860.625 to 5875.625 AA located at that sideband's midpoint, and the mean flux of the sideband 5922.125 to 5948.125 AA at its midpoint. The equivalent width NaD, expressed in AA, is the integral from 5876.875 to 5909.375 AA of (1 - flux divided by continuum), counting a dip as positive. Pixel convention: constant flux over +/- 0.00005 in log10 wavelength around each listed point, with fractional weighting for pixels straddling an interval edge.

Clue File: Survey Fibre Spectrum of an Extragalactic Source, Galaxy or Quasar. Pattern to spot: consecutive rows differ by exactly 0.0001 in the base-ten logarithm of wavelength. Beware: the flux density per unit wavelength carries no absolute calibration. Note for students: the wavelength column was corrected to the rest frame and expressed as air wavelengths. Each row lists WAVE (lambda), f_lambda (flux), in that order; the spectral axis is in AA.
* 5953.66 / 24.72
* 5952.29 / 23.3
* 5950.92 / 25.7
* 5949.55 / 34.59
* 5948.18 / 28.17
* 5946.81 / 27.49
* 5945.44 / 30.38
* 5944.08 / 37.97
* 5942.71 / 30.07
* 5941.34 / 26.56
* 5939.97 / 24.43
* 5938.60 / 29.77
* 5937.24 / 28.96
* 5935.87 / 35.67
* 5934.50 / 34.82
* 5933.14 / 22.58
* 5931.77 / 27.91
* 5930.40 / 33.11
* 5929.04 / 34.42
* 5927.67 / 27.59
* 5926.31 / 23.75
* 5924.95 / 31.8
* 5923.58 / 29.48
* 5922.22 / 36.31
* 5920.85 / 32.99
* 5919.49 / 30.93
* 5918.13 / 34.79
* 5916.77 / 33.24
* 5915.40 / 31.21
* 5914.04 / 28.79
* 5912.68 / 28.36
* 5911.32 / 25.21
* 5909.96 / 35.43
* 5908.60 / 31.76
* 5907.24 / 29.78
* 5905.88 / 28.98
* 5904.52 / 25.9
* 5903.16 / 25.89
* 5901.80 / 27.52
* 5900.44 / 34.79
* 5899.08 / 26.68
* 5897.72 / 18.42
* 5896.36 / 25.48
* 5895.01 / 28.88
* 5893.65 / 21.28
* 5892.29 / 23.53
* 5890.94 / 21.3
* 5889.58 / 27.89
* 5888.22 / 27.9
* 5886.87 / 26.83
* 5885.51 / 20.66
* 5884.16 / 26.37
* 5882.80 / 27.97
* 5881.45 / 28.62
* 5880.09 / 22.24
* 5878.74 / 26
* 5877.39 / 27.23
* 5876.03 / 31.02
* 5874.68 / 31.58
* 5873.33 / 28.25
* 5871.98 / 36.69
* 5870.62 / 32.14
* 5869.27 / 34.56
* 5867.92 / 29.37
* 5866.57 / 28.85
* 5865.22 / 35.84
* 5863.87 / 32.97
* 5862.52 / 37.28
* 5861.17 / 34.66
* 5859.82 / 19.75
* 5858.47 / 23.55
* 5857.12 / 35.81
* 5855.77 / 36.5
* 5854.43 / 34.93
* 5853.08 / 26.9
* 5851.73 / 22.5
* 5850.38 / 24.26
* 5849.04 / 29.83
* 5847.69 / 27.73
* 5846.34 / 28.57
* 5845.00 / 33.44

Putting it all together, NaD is 5.55 AA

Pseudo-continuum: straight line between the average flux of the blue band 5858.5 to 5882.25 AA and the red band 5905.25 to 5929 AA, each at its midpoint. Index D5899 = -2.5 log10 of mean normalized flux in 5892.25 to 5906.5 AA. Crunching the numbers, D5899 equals 0.166 mag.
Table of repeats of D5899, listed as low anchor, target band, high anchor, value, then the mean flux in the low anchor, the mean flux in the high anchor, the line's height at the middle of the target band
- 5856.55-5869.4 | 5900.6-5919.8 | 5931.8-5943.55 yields -0.004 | 31.1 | 29.1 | 29.9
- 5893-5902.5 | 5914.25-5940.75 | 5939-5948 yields -0.089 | 26.2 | 29.4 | 28.3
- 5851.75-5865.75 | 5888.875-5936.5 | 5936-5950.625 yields 0.051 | 31.3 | 30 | 30.5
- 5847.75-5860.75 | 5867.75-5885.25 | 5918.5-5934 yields -0.010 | 28.3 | 30.2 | 28.9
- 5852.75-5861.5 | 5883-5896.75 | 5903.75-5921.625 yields 0.209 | 30.3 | 30.6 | 30.4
